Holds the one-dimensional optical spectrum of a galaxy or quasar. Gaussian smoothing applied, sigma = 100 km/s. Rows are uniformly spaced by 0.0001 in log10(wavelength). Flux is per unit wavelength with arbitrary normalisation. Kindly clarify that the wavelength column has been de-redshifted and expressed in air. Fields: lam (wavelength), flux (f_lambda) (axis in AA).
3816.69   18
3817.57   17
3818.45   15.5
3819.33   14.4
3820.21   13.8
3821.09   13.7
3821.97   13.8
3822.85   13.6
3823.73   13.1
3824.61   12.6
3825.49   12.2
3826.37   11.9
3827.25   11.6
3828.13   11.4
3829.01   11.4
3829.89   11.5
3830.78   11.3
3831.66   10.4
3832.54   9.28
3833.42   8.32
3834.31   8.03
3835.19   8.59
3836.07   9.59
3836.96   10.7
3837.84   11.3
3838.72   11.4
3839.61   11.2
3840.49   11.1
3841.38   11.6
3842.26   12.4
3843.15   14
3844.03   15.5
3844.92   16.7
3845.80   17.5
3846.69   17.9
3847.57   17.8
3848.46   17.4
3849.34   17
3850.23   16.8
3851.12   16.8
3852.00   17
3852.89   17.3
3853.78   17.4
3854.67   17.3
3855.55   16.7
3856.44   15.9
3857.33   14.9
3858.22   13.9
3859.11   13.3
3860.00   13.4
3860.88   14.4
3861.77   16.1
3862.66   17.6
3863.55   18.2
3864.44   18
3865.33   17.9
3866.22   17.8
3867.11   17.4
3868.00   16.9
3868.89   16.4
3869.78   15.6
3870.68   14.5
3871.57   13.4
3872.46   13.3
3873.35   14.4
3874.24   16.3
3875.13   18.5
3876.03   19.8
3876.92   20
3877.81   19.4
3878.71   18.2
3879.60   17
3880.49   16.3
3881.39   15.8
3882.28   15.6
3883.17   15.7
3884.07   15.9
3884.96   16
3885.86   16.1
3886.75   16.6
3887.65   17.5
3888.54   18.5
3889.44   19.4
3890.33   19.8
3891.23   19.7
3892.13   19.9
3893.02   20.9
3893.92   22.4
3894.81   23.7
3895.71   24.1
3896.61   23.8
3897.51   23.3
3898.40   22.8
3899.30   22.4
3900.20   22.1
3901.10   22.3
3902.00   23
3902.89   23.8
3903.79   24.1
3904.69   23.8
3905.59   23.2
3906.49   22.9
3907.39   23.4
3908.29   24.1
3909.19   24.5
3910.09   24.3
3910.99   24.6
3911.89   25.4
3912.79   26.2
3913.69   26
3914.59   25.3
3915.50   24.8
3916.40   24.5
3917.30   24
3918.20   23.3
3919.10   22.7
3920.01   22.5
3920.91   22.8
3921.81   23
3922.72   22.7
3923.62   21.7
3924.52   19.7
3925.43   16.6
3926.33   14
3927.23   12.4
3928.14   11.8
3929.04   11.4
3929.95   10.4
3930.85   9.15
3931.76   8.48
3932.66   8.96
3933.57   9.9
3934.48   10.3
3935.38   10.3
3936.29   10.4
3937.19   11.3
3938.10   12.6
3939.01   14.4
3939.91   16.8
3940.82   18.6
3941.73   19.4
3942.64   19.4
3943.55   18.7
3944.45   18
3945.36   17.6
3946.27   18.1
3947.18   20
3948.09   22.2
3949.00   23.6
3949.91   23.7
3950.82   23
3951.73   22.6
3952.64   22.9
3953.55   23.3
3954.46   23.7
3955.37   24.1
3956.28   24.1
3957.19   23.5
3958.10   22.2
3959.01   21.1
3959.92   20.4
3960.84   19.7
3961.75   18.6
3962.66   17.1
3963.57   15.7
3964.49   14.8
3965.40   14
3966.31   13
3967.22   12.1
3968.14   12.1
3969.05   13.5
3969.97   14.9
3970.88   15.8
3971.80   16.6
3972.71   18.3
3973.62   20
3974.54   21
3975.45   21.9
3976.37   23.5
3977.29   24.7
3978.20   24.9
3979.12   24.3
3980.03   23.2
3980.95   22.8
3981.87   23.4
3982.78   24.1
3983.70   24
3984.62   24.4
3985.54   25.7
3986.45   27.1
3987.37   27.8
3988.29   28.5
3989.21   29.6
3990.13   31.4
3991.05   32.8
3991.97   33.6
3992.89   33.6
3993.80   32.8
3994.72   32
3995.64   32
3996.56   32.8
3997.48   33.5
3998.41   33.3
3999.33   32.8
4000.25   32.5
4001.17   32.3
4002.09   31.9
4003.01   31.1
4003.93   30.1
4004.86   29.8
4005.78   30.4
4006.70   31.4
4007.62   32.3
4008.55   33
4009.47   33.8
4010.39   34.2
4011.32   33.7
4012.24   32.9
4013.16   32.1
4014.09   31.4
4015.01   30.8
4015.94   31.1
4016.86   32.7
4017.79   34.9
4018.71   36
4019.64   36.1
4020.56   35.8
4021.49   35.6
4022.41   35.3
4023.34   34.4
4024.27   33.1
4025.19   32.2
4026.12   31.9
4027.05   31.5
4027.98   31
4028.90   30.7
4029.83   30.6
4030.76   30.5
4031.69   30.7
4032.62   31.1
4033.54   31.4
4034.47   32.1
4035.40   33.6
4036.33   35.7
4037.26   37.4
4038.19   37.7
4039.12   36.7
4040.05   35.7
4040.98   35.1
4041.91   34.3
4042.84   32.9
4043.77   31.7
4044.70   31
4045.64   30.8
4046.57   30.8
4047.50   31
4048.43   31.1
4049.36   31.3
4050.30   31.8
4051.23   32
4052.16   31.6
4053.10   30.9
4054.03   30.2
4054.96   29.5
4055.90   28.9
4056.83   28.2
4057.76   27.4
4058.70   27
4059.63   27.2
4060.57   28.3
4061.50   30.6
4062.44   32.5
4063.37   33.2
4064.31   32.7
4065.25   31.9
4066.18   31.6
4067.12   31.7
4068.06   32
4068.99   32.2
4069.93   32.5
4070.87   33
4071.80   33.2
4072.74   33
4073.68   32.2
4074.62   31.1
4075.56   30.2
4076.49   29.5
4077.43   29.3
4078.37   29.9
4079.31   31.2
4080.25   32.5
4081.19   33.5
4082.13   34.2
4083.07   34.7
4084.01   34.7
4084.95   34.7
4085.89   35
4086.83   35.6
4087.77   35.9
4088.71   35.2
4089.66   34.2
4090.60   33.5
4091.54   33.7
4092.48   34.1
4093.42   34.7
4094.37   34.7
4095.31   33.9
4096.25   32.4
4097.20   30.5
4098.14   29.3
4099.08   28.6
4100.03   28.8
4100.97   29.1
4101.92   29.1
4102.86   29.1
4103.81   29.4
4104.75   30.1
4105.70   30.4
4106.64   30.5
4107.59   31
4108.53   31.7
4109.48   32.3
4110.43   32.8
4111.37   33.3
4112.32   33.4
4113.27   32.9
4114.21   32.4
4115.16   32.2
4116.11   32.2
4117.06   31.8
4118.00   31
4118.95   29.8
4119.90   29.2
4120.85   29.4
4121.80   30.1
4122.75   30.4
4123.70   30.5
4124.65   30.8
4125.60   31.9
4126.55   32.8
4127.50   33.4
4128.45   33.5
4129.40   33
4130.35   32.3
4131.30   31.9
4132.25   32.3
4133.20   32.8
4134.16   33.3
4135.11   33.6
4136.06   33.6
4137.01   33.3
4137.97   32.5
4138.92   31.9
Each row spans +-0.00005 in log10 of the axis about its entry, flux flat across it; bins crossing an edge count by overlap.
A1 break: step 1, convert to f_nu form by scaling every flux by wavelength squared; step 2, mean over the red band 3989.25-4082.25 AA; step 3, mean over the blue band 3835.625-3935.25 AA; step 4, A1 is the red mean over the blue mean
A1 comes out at 1.93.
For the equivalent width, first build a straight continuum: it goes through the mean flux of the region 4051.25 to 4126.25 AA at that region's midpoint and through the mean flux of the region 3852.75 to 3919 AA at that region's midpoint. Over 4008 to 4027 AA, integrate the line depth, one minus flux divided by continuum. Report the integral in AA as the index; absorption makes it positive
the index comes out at -4.27 AA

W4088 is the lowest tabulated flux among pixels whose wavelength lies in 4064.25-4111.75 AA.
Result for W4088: 28.6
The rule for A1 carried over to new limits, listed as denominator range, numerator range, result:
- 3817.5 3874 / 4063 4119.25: 2.56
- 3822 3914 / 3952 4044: 1.75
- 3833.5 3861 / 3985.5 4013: 2.40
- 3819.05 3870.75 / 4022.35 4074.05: 2.49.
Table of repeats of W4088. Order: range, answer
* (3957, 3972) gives 12.1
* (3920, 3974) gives 8.48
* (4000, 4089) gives 27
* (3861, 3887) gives 13.3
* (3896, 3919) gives 22.1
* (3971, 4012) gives 16.6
